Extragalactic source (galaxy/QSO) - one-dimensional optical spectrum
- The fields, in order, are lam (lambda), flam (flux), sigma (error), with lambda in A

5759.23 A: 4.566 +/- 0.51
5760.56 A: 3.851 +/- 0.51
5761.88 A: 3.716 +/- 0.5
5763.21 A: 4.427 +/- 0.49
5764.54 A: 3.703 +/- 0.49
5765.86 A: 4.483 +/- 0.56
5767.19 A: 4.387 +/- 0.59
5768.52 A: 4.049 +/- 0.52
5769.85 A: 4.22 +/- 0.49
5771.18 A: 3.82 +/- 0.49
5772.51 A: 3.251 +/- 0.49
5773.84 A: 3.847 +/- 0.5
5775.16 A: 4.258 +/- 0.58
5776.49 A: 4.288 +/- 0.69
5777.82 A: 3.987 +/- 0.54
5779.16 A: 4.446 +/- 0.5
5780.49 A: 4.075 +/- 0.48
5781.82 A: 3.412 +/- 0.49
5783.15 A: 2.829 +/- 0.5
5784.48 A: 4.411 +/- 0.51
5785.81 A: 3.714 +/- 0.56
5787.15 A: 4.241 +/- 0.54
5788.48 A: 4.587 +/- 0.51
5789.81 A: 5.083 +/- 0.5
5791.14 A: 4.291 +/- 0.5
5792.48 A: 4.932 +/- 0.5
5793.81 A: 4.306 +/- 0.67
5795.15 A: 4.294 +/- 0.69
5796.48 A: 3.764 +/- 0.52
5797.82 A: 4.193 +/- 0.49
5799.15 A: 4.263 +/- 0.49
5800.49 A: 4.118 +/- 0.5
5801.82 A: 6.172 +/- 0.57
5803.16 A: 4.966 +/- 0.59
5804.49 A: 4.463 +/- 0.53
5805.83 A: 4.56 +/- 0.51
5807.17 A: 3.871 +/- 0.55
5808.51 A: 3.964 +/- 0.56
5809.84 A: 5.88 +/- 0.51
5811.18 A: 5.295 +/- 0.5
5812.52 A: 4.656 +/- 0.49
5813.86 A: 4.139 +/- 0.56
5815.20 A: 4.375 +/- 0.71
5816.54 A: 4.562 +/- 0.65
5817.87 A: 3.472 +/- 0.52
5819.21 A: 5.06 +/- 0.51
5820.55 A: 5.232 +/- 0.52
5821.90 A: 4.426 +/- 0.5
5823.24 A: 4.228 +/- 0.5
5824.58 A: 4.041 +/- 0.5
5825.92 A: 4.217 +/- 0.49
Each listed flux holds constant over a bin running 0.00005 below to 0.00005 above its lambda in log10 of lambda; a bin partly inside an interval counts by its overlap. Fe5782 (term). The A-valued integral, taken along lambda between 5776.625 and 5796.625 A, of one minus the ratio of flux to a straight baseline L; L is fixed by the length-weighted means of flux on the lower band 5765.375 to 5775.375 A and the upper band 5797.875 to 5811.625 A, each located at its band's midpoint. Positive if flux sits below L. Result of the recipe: 0.8 A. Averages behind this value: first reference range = 4.02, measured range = 4.17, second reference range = 4.72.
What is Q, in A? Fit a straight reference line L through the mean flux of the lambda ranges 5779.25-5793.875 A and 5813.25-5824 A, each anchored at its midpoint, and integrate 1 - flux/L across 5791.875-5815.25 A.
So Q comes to -1.4 A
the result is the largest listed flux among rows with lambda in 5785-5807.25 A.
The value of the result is 6.172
